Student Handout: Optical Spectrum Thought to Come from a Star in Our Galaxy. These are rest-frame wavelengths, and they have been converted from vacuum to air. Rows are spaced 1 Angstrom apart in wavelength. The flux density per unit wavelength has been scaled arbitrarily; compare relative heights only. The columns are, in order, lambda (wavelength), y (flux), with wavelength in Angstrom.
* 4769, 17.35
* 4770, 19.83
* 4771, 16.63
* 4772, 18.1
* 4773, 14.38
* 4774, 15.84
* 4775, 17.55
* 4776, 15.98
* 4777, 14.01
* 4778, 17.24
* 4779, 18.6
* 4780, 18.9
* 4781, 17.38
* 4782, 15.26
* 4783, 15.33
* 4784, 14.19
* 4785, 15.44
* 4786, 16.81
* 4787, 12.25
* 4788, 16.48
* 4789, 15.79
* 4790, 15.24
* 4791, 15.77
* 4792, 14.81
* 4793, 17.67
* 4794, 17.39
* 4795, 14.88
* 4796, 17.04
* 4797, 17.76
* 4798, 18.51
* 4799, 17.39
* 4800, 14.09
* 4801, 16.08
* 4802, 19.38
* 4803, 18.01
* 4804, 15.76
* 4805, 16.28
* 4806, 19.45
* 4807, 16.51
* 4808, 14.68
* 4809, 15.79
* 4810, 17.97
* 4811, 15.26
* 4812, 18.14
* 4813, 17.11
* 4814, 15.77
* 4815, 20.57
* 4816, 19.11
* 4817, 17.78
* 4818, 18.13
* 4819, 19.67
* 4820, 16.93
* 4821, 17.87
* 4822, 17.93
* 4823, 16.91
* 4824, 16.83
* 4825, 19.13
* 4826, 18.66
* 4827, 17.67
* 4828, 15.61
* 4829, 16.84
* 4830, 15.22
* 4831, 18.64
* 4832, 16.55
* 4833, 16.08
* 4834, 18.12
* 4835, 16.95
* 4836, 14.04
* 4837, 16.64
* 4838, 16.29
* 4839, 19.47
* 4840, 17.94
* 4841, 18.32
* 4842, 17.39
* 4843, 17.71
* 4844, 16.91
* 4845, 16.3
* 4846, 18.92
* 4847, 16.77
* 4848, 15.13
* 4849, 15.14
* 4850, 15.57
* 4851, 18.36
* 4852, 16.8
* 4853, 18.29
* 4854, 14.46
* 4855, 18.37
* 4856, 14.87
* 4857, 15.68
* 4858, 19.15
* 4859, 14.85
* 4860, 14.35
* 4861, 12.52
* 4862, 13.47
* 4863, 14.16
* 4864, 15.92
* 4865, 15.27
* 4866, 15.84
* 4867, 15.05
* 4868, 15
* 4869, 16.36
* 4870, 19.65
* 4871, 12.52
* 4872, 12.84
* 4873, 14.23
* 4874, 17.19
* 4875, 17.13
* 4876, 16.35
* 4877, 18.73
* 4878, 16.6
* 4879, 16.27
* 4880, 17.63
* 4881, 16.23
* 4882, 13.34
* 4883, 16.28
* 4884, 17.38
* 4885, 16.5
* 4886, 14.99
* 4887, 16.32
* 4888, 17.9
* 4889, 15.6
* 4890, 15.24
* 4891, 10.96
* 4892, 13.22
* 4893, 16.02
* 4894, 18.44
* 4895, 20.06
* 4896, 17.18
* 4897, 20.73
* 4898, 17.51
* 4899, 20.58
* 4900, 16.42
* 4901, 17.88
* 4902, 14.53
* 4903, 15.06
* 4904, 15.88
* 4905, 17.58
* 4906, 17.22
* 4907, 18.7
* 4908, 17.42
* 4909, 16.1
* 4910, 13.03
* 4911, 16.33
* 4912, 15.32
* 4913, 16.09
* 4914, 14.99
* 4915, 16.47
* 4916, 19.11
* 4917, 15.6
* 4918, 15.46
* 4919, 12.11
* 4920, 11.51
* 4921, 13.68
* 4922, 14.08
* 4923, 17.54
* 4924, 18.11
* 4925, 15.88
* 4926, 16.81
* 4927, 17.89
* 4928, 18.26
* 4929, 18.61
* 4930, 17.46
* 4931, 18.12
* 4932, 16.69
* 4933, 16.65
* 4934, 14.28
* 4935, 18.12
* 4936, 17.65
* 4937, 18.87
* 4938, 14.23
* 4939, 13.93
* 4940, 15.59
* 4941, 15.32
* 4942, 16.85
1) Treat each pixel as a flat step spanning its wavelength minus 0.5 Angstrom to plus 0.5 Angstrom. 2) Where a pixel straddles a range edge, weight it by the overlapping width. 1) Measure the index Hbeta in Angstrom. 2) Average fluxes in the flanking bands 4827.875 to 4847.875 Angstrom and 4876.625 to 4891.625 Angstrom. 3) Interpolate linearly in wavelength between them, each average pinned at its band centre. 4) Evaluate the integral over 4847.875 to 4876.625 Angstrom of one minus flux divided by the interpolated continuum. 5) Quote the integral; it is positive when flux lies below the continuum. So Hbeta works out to 1.3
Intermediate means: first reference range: 17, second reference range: 16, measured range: 15.7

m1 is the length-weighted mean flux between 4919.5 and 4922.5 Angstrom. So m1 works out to 13.1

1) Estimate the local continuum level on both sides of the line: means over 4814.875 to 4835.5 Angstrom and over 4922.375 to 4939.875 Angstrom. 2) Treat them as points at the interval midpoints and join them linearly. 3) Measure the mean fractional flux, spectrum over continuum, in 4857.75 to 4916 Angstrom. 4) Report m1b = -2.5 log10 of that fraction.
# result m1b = 0.07 mag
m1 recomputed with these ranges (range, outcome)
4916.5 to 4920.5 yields 13.7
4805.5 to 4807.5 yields 18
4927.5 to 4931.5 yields 18.1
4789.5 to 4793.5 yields 15.9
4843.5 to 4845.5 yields 16.6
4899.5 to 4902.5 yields 16.3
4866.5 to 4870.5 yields 16.5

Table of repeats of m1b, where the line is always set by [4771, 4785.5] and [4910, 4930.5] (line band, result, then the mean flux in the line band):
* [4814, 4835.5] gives -0.09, 17.6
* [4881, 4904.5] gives -0.03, 16.4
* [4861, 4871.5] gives 0.06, 15.2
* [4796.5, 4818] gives -0.06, 17.2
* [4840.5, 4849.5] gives -0.05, 17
